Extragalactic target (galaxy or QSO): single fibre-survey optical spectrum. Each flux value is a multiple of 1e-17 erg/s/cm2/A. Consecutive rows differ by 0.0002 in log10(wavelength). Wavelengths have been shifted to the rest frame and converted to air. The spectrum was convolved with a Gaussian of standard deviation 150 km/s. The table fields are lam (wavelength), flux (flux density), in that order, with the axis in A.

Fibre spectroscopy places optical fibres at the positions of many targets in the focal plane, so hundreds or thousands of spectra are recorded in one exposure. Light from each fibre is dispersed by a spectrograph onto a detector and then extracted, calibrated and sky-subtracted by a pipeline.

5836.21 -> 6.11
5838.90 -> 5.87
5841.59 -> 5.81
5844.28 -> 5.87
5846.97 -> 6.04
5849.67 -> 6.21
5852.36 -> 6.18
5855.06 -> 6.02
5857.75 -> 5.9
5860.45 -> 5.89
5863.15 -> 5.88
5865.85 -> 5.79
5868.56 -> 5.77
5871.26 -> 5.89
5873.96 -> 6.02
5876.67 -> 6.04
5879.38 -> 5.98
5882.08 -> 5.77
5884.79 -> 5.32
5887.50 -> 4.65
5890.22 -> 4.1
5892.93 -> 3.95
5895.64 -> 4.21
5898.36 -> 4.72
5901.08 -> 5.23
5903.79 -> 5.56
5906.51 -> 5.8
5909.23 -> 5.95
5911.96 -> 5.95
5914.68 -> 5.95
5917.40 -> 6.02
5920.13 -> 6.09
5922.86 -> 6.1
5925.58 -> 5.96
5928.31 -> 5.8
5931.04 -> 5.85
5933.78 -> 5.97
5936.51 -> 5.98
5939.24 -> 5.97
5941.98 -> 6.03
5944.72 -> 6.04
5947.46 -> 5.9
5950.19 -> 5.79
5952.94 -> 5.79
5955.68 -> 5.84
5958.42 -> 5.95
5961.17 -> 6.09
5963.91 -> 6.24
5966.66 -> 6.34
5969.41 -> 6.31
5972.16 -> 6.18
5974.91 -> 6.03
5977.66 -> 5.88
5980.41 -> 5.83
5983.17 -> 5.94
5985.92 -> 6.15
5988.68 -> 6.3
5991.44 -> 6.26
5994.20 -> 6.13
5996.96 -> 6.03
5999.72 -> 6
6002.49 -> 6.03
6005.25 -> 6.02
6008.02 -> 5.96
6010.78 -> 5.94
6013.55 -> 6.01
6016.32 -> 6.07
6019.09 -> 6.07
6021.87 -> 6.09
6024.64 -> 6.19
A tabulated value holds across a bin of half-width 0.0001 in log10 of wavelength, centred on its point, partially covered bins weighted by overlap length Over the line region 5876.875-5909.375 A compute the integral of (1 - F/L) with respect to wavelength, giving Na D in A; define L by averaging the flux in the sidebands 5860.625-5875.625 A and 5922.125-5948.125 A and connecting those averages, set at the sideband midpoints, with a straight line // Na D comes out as 4.4 A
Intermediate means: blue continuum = 5.87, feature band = 5.11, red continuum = 5.96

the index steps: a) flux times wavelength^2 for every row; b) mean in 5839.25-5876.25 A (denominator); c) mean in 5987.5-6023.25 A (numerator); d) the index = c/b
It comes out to 1.1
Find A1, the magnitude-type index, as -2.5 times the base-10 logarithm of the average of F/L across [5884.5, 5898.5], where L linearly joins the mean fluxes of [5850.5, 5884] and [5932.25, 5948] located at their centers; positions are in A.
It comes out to 0.32 mag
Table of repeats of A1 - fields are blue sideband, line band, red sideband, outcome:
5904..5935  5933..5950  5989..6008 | 0.00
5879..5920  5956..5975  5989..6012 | -0.07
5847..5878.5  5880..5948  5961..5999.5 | 0.09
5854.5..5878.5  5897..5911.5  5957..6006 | 0.09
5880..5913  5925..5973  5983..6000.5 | -0.06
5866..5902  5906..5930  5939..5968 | -0.07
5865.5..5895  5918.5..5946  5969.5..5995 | -0.05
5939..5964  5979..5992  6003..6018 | -0.02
